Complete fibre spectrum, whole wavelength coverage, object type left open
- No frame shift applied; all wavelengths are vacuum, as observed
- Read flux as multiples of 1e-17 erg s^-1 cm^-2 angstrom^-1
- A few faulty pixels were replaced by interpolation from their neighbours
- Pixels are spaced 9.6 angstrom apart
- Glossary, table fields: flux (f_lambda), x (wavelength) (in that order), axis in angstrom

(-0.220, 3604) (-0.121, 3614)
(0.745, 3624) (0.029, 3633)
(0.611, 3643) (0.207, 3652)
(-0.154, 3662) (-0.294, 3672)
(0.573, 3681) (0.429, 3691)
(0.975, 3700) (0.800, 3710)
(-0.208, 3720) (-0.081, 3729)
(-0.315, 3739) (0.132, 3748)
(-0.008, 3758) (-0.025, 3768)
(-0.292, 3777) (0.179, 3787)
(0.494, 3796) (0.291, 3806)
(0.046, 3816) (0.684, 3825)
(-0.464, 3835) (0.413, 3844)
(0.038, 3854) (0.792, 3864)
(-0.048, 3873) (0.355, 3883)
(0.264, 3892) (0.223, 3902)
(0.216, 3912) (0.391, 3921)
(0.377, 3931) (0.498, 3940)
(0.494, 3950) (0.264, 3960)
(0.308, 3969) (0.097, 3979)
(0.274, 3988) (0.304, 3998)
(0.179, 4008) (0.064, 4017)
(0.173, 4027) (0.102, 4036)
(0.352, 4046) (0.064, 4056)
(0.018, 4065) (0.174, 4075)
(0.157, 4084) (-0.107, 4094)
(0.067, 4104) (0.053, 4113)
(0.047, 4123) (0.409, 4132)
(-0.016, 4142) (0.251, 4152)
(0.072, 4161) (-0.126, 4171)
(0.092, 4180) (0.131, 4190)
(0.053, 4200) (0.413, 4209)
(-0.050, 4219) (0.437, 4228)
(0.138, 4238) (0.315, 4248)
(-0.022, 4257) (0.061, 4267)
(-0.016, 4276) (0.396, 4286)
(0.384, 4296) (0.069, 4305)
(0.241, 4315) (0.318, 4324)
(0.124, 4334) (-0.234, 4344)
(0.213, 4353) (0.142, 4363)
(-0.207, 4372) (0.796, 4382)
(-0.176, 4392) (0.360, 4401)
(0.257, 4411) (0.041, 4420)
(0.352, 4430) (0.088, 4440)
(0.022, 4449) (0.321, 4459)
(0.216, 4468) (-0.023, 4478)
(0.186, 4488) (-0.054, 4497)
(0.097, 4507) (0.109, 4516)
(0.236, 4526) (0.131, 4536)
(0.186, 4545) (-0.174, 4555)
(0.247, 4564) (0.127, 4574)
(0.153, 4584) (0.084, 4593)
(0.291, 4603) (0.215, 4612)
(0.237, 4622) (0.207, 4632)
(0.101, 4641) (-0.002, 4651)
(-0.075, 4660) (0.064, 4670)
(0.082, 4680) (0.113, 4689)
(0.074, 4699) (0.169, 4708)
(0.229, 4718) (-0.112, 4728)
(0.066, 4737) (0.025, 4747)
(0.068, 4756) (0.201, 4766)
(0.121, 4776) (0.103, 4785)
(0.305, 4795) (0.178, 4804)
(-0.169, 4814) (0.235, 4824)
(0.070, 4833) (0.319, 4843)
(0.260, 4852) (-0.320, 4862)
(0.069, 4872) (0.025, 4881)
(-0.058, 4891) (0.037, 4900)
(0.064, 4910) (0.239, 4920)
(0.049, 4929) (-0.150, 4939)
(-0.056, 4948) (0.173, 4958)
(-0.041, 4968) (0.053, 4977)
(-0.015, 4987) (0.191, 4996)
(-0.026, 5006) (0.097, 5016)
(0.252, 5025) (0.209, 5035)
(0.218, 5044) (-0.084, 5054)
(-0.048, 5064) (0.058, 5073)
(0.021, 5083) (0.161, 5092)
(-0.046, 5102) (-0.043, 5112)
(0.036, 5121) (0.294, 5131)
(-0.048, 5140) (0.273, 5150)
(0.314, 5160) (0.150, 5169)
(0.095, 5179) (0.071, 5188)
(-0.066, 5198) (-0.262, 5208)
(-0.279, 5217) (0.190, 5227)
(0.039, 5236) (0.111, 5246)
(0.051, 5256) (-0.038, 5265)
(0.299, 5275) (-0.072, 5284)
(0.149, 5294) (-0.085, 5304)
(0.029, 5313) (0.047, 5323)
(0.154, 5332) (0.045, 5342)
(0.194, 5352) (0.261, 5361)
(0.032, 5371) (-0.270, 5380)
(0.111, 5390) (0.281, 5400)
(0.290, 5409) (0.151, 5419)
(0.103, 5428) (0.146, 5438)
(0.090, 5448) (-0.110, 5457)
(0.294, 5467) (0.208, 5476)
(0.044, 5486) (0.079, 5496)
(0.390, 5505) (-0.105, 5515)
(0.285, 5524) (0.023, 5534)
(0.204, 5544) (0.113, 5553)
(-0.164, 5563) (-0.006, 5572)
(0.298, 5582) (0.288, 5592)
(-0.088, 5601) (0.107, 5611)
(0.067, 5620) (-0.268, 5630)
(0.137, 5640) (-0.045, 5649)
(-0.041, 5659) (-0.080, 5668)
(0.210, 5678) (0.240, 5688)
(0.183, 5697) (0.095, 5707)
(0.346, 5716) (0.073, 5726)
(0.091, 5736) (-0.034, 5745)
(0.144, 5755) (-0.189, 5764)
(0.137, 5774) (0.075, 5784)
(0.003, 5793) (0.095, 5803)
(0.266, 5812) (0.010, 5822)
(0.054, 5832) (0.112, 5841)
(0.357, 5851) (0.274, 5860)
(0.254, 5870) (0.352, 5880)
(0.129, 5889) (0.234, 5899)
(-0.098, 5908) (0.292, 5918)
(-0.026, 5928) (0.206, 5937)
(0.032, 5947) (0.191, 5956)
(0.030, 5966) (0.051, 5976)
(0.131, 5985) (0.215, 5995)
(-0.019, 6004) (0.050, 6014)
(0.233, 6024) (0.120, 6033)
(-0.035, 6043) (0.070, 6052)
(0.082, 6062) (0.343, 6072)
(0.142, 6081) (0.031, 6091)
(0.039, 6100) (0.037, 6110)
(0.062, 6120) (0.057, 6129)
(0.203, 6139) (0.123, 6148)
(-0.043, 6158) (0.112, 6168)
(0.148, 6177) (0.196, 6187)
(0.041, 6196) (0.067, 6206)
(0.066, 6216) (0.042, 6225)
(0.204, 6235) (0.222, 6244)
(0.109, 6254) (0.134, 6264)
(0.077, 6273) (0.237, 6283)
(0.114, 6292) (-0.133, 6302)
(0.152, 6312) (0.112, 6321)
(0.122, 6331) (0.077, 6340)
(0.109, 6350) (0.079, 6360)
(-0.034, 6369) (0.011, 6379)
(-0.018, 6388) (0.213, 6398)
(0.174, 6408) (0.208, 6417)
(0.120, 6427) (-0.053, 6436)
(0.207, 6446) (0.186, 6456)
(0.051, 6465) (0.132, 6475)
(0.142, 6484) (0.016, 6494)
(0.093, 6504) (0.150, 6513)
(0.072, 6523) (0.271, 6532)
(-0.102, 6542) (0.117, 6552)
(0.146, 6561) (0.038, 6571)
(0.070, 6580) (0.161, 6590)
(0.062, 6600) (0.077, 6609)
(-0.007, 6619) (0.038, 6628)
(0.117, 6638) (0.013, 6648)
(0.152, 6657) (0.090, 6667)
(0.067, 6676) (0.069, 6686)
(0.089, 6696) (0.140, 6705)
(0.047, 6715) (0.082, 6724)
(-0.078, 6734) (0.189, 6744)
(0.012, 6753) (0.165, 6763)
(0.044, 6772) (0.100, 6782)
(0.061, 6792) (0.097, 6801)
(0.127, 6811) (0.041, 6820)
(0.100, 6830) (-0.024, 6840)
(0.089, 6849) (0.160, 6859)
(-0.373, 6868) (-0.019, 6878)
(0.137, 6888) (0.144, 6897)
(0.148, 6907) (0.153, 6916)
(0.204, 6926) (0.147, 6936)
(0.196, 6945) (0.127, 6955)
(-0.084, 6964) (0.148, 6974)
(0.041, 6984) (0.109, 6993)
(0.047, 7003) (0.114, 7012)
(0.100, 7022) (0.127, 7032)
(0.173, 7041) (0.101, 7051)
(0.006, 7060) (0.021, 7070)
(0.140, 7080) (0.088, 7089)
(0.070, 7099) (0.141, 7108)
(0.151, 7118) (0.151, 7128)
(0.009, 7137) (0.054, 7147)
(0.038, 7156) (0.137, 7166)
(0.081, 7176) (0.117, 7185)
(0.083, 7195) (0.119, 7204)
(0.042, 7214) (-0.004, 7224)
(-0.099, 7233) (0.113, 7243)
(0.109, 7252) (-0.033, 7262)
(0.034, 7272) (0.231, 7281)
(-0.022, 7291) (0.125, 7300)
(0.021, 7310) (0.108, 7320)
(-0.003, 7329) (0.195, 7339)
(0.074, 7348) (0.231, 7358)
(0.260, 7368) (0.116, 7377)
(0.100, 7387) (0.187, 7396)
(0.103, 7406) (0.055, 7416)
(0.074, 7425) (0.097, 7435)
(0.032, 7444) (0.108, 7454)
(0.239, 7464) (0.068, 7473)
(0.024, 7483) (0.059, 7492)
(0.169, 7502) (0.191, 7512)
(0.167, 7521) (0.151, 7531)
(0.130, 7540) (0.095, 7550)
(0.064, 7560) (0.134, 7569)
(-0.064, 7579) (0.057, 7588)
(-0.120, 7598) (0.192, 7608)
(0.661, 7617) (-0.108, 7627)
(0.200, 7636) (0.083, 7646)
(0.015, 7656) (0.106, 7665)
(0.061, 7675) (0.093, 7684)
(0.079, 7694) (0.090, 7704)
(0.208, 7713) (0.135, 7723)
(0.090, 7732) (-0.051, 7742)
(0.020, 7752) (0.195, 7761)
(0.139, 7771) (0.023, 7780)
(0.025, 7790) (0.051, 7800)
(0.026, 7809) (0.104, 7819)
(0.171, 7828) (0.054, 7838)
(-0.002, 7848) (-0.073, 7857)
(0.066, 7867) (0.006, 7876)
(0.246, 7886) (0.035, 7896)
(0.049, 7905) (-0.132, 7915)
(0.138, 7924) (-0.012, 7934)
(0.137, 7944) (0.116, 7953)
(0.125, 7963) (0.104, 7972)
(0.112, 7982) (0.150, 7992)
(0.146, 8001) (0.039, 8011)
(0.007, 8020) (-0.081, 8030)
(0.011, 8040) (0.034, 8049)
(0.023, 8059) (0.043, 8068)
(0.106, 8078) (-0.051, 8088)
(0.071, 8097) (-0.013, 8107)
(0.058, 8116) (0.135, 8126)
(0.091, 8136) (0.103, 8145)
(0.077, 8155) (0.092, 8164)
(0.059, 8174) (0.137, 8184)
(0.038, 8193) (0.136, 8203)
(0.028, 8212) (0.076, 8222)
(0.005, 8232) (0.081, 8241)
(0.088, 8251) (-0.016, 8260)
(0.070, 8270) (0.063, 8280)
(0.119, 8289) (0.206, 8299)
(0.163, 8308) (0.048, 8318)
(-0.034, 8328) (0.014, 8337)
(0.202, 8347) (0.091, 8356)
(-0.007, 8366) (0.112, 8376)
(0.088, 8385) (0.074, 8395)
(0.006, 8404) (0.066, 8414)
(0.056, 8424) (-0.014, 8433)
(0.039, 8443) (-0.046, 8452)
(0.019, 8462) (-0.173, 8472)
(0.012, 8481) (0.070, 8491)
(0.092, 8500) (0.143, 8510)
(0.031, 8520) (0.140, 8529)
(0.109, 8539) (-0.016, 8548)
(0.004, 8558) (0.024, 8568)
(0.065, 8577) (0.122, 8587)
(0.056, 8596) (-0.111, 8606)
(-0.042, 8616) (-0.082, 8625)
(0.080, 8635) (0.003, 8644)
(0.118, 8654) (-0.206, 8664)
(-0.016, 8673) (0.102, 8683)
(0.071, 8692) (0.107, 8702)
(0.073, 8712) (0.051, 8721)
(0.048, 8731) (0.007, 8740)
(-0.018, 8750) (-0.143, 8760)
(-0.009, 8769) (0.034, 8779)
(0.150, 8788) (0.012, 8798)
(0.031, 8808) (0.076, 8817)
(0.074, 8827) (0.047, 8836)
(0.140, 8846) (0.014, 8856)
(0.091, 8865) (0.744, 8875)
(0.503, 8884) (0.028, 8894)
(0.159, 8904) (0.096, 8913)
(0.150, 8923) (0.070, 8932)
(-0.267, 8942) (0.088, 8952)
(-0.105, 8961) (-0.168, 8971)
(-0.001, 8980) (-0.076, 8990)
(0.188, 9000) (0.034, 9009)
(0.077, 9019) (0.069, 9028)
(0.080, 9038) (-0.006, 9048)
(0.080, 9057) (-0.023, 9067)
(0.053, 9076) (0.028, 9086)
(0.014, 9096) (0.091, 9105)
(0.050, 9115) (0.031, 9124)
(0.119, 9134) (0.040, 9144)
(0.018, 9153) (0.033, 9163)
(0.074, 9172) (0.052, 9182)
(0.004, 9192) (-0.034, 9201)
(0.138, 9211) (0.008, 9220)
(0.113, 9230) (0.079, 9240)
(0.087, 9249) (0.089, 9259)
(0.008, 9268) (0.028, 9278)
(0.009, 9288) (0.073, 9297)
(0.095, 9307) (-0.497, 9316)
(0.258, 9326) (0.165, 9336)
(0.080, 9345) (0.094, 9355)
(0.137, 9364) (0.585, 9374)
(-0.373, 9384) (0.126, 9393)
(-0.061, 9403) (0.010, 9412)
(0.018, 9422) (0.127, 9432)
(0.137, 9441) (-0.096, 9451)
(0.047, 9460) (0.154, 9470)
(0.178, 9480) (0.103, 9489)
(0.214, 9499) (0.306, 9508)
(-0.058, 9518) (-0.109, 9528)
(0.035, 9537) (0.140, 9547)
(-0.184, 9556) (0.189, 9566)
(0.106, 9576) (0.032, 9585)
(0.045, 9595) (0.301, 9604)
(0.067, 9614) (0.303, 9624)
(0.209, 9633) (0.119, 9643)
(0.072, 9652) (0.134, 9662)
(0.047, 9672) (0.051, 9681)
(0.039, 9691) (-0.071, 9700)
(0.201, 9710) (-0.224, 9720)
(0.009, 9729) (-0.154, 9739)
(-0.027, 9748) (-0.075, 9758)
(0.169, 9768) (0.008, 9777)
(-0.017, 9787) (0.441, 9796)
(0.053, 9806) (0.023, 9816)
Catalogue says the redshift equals 1.38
